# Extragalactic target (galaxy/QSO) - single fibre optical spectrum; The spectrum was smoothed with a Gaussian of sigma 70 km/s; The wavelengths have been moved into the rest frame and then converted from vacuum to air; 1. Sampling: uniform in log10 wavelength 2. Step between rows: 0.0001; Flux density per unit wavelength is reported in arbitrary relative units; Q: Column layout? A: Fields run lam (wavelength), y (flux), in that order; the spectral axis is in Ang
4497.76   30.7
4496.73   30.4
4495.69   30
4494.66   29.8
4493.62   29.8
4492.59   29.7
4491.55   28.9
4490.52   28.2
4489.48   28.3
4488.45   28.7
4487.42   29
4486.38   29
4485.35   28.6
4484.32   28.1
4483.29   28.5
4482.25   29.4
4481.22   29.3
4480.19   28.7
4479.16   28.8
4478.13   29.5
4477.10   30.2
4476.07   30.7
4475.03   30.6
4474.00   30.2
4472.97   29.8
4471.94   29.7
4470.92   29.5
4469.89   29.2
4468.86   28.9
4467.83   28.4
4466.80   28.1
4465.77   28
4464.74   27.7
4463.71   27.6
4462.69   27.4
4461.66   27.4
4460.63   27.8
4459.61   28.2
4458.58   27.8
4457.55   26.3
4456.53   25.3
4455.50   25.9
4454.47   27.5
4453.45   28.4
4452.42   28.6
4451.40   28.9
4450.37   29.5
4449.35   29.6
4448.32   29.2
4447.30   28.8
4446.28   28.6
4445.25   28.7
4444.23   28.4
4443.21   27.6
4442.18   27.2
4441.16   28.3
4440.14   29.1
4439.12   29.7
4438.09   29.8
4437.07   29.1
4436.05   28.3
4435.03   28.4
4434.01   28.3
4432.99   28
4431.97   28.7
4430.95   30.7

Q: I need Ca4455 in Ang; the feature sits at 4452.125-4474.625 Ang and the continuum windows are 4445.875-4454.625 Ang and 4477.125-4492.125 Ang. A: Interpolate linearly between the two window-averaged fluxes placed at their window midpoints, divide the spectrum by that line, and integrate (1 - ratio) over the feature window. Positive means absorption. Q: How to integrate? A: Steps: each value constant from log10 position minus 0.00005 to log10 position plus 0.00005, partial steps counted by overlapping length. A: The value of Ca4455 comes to 0.6 Ang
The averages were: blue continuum 28.9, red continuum 28.8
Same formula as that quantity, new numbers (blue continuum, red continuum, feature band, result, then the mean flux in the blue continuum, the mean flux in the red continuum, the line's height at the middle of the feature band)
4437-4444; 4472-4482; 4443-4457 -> 0.3 Ang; 28.6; 29.7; 28.9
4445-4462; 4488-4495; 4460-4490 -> -0.3 Ang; 28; 29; 28.6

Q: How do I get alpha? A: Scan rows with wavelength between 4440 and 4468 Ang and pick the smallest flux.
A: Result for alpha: 25.3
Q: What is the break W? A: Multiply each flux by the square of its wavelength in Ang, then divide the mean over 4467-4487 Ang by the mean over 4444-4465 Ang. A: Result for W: 1.1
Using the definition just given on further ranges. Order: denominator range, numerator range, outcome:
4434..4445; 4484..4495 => 1.03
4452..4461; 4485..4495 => 1.08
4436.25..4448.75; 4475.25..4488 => 1.03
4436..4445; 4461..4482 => 1.03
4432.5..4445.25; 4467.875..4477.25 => 1.06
